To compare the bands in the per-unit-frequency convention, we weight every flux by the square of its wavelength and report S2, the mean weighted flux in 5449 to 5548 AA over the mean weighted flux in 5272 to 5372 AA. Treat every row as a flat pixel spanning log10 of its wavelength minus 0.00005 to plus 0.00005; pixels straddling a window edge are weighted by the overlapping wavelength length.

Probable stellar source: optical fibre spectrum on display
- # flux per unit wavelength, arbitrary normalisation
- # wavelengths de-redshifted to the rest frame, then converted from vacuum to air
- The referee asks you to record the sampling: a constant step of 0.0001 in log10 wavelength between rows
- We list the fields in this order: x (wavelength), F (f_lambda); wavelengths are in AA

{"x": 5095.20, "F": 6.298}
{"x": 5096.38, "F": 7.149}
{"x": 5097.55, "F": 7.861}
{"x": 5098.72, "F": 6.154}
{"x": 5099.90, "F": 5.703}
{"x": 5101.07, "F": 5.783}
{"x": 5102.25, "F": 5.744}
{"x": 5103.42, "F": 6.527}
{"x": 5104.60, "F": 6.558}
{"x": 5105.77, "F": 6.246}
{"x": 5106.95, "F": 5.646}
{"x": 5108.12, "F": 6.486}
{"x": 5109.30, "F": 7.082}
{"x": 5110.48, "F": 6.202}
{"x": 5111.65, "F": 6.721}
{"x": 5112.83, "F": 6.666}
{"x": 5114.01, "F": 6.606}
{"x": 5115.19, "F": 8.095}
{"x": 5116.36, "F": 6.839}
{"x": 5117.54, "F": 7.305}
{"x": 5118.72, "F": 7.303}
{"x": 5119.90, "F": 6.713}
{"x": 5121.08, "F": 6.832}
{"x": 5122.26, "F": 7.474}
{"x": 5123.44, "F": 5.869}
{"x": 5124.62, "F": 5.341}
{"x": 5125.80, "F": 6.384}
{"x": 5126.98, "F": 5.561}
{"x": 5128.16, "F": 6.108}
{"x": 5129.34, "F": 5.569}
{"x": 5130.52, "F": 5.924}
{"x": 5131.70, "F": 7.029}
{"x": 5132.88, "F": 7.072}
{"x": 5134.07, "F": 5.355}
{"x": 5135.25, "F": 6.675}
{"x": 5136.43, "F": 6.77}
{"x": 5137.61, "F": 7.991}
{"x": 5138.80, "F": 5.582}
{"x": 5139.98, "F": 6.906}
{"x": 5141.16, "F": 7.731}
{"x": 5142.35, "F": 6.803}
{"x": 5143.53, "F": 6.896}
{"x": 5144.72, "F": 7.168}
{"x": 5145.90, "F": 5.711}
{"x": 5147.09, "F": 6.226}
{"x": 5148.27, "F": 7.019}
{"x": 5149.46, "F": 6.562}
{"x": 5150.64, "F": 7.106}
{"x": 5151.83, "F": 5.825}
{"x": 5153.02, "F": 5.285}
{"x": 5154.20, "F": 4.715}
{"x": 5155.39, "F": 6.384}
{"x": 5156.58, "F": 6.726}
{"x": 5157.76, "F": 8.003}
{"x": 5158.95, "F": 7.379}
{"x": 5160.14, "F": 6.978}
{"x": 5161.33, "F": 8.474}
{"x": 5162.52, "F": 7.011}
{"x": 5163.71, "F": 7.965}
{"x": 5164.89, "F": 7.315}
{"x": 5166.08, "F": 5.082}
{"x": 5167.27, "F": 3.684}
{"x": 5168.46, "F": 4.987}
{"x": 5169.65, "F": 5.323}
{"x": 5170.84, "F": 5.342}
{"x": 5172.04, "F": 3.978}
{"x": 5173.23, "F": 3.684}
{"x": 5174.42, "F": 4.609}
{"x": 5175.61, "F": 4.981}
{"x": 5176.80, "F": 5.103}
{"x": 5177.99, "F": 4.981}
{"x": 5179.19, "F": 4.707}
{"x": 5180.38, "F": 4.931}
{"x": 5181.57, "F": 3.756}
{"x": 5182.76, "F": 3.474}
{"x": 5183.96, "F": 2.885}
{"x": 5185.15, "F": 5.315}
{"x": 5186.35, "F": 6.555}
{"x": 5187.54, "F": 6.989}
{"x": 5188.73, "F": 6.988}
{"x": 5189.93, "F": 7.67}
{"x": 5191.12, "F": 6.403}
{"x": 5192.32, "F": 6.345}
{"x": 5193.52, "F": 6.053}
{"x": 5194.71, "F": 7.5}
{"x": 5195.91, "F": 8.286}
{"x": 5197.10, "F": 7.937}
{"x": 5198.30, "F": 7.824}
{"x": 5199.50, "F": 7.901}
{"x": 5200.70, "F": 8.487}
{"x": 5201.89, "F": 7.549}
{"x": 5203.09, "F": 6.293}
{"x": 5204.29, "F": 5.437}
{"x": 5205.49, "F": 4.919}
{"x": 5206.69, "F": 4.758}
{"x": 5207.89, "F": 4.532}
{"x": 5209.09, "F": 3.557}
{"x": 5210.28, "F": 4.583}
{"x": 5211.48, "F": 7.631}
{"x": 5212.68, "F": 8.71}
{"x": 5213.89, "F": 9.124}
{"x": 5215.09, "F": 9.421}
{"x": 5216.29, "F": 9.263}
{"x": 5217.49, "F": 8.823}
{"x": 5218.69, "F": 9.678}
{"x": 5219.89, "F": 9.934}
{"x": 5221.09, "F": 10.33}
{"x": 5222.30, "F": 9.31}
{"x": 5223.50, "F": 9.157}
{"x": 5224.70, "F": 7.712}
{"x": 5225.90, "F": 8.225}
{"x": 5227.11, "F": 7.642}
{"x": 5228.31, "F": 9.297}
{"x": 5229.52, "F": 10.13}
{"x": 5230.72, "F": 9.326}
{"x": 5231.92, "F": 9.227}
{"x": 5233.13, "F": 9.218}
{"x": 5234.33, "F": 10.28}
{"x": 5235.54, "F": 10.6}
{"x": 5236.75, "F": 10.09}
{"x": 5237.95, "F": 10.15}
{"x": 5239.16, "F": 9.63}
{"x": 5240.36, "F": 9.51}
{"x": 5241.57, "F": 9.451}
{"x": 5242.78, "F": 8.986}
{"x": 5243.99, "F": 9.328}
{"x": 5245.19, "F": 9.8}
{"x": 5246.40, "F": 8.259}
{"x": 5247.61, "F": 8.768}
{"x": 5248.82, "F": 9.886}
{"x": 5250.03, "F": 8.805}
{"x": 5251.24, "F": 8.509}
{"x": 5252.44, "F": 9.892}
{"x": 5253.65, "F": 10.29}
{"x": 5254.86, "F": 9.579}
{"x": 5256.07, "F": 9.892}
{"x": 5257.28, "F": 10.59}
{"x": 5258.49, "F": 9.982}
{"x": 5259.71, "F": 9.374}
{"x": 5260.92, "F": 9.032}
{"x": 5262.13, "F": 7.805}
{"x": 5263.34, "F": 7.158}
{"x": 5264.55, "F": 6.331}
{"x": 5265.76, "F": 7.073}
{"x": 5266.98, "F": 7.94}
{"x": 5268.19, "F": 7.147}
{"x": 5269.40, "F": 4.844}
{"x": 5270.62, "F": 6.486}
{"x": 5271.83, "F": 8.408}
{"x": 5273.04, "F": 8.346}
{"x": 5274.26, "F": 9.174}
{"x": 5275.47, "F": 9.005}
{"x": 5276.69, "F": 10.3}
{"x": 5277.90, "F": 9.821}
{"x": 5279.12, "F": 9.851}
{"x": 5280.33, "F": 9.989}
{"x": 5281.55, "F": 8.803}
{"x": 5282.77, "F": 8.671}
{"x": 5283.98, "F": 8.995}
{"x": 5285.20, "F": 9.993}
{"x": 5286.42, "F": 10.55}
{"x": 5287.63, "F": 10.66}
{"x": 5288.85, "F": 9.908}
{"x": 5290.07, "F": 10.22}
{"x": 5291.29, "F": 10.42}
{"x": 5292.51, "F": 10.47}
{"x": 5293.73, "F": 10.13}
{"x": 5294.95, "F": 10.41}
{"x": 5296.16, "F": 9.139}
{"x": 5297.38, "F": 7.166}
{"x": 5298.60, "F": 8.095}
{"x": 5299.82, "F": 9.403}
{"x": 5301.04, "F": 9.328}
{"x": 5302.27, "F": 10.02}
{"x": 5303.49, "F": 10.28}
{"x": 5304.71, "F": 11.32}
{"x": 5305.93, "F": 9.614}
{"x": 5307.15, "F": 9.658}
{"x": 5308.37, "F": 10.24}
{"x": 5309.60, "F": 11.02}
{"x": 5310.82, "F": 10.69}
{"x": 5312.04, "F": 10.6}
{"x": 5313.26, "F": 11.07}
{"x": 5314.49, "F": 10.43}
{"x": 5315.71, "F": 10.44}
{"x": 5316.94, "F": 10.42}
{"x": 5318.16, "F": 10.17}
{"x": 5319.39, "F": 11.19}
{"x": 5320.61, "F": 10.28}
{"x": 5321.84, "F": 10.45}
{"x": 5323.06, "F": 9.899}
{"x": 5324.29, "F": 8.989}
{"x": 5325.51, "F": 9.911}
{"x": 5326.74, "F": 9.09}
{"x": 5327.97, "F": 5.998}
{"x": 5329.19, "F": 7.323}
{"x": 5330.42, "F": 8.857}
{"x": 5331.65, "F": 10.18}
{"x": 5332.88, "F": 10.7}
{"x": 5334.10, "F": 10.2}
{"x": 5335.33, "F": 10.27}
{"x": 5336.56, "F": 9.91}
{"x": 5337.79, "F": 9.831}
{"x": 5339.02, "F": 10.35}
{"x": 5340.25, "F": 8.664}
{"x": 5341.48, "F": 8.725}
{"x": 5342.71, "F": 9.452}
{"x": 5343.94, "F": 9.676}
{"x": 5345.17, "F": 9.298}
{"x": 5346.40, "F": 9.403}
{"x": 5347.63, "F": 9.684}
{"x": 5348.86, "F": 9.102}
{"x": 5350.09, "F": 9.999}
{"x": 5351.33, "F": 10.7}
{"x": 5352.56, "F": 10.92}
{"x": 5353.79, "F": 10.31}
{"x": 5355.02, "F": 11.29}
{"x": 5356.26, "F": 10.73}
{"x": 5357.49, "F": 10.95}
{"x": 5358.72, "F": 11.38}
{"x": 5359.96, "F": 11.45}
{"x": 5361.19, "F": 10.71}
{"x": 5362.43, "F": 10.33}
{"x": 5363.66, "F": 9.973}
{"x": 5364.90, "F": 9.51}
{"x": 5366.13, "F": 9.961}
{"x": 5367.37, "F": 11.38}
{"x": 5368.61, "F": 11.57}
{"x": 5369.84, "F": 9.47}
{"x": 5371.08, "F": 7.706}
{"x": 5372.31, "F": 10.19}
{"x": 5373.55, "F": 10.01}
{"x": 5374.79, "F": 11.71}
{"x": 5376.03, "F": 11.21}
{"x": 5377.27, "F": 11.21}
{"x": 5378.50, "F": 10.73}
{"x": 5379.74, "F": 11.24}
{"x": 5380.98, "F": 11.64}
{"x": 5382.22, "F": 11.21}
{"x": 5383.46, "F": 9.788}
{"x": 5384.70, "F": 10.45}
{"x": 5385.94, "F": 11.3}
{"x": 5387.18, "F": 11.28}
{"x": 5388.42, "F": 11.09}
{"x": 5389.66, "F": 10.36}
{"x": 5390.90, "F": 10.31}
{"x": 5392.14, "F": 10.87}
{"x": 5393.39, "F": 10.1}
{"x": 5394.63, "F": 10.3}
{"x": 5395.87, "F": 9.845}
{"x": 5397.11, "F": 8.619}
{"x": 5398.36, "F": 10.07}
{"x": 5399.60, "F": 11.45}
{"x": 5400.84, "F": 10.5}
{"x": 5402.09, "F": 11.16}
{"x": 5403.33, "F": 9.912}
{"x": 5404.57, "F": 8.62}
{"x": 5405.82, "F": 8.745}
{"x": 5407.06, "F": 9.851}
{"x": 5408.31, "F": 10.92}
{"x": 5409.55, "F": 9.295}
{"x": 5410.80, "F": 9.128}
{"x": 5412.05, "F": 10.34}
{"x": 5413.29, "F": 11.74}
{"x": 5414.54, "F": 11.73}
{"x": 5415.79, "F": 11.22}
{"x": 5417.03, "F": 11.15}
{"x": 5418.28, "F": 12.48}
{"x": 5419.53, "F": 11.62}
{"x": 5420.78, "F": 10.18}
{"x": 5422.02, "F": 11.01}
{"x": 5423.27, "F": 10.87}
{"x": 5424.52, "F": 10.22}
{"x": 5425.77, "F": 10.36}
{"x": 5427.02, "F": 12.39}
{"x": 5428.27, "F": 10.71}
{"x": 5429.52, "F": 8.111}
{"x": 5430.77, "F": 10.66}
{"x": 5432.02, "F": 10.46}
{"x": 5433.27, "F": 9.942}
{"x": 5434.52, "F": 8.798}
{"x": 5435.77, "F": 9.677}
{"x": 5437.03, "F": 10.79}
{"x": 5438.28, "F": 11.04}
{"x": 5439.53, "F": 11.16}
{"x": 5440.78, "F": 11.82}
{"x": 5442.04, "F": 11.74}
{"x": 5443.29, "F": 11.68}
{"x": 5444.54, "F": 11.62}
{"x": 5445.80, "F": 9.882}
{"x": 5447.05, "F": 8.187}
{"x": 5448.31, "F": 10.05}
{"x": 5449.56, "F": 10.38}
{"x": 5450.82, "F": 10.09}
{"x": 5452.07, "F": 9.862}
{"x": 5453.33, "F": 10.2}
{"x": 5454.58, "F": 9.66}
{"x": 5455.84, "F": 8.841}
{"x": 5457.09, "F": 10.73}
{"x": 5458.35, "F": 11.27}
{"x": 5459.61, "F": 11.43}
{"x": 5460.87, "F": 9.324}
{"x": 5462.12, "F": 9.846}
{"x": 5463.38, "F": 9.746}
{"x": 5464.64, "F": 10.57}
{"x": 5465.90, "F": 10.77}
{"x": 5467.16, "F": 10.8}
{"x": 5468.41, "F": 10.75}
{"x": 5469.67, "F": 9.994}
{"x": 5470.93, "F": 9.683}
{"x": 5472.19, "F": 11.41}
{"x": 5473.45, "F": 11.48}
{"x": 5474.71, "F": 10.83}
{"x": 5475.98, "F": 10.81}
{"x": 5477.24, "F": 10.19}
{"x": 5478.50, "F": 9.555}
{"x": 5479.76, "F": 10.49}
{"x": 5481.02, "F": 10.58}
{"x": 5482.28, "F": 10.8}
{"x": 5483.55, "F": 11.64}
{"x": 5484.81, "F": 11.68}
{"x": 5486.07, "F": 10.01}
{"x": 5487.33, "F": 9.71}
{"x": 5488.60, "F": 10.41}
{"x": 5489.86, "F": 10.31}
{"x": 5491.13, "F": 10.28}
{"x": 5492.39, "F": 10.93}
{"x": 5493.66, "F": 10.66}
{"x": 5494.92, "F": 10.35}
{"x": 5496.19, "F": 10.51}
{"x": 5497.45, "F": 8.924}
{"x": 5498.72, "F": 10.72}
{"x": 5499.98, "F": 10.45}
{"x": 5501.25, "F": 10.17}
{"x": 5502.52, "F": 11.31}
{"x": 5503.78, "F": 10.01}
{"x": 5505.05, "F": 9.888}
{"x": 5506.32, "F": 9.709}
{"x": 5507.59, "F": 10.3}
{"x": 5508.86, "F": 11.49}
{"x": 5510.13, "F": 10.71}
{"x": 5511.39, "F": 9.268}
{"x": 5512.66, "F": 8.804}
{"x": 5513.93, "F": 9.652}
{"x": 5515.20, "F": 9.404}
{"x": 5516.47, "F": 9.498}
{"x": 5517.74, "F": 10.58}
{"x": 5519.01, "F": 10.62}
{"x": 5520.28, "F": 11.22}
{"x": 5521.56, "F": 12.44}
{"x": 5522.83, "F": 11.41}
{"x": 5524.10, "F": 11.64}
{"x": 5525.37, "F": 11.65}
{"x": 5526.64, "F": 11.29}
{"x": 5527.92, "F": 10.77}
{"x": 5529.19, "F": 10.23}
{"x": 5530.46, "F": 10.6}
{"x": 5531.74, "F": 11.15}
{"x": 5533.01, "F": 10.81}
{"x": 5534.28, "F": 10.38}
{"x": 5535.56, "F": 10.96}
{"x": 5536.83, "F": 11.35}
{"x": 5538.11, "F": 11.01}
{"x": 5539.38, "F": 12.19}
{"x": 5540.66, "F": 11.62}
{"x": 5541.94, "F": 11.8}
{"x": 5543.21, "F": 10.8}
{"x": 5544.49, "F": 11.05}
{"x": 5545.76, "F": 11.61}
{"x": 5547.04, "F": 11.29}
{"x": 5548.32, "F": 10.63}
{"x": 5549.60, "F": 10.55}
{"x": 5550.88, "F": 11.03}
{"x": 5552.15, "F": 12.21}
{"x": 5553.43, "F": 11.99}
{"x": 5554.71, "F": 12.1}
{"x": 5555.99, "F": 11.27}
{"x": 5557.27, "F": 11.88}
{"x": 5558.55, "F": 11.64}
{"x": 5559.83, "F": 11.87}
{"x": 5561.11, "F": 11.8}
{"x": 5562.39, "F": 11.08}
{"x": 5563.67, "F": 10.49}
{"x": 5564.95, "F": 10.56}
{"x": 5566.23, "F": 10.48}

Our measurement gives 1.14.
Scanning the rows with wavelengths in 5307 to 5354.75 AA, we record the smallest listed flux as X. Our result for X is 5.998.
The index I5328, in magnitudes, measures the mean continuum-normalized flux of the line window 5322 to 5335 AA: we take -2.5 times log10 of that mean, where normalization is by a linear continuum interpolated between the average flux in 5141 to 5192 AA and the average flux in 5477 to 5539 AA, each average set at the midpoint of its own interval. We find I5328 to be -0.14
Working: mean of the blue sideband 5.91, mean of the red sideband 10.6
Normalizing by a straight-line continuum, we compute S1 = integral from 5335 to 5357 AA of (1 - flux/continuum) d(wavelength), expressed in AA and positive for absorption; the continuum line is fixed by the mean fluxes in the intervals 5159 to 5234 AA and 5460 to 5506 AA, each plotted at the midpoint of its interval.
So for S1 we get -2.99 AA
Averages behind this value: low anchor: 6.85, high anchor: 10.4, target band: 9.91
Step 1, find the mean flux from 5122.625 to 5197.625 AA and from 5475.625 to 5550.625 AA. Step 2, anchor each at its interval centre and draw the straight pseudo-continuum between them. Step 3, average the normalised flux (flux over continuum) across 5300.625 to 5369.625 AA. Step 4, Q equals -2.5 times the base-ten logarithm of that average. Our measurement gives -0.20 mag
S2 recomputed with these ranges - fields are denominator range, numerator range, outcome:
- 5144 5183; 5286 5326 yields 1.84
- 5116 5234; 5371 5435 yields 1.70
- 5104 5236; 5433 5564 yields 1.78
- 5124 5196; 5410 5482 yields 1.93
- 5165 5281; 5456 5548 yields 1.53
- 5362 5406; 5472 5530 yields 1.06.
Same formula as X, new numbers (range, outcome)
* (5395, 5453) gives 8.111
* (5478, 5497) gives 9.555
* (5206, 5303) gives 3.557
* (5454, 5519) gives 8.804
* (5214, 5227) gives 7.712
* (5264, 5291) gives 4.844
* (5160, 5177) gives 3.684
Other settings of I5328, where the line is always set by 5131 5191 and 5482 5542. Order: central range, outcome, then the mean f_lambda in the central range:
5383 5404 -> -0.15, 10.4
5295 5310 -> -0.21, 9.62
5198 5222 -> -0.12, 7.46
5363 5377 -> -0.17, 10.3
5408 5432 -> -0.14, 10.7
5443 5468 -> -0.04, 10.2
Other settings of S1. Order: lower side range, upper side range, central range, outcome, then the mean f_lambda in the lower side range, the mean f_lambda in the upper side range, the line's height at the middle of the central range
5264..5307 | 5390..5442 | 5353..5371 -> -1.2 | 9.11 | 10.5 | 9.9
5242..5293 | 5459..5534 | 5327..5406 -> -4.0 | 9.03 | 10.5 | 9.67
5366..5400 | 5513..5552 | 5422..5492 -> 2.0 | 10.5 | 11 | 10.8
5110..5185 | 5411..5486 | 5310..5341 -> -3.9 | 6.11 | 10.6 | 8.76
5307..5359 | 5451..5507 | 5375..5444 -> -2.9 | 9.96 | 10.4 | 10.2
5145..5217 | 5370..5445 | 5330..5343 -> -0.8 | 6.21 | 10.6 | 9.2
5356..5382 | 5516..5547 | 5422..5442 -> 0.6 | 10.6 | 11.1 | 10.8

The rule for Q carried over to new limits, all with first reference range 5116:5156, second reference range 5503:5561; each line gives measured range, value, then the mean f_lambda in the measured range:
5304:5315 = -0.240 mag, 10.5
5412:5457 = -0.079 mag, 10.6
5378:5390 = -0.177 mag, 10.9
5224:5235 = -0.196 mag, 9.02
